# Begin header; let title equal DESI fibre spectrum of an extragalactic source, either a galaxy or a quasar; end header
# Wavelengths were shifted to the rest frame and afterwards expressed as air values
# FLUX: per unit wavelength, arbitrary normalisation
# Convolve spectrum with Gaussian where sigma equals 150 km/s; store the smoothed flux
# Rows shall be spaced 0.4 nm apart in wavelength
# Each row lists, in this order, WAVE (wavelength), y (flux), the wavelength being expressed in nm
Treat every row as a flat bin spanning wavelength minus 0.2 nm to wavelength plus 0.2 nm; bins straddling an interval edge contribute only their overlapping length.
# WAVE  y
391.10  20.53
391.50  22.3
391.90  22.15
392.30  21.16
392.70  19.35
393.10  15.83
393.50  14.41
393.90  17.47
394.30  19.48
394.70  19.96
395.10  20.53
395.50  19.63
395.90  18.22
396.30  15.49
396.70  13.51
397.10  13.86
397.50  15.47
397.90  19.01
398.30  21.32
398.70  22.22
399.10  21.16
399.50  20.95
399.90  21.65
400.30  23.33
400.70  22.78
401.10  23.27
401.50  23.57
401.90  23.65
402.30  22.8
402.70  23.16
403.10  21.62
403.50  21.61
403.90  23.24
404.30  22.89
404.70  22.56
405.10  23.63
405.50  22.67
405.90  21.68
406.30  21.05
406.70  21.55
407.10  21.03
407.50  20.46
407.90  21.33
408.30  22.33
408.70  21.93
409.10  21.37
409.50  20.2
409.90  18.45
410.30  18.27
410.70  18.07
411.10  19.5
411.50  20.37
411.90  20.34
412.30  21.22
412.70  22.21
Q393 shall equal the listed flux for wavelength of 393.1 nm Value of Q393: 15.83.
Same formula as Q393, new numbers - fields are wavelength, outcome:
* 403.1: 21.62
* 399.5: 20.95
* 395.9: 18.22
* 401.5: 23.57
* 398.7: 22.22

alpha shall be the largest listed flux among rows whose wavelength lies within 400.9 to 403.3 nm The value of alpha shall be 23.65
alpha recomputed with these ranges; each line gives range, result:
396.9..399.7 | 22.22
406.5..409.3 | 22.33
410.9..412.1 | 20.37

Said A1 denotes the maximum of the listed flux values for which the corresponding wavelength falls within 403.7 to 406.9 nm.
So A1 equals 23.63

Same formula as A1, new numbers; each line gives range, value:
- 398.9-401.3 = 23.33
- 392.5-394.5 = 19.48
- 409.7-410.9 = 18.45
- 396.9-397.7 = 15.47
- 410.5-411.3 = 19.5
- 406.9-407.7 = 21.03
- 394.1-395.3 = 20.53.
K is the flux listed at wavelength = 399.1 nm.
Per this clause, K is 21.16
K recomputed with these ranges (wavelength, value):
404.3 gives 22.89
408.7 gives 21.93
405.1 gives 23.63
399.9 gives 21.65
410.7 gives 18.07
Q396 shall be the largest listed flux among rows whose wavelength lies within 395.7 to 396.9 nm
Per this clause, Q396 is 18.22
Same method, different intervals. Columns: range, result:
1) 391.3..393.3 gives 22.3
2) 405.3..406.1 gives 22.67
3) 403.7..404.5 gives 23.24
